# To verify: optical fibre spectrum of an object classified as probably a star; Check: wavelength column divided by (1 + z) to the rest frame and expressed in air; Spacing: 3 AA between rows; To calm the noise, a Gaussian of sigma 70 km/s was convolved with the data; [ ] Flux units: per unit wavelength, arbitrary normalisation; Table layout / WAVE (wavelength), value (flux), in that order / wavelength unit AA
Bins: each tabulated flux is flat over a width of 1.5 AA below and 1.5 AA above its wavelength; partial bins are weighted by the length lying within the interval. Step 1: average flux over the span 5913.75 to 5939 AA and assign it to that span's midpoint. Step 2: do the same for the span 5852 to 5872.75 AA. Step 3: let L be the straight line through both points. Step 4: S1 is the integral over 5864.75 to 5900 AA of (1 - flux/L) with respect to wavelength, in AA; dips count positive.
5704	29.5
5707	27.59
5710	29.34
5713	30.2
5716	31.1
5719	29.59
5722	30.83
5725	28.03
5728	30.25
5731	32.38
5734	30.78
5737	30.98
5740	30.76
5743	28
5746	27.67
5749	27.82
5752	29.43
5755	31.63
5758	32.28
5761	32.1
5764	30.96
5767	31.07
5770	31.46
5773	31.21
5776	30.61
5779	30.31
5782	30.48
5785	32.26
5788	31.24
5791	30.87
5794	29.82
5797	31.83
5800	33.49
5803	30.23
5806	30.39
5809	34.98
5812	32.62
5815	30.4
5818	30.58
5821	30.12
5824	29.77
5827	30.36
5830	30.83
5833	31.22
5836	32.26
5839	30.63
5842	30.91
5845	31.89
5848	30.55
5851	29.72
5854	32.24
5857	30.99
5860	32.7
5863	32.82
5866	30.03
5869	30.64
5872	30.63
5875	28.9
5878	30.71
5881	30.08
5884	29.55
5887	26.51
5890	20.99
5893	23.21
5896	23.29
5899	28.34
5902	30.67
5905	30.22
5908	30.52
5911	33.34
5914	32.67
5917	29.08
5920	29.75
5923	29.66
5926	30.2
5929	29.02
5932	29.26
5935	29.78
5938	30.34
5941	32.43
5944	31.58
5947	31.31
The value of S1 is 3.7 AA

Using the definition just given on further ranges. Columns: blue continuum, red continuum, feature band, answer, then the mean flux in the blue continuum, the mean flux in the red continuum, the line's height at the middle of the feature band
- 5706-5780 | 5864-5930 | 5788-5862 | -4.06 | 30.3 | 29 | 29.6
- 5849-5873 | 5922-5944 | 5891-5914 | 1.51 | 31.2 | 30.2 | 30.6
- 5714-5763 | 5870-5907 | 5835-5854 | -1.68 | 30.2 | 27.8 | 28.5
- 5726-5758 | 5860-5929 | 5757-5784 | -1.14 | 30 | 29.2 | 29.9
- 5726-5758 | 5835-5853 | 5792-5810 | -0.64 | 30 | 31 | 30.6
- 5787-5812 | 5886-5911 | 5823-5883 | -3.49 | 31.7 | 27.1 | 29.2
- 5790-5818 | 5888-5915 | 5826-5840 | -0.27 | 31.6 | 28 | 30.5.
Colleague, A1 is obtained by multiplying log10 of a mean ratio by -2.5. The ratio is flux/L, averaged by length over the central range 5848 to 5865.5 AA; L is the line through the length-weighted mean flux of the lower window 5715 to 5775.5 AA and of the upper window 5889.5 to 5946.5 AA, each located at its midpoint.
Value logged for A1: -0.06 mag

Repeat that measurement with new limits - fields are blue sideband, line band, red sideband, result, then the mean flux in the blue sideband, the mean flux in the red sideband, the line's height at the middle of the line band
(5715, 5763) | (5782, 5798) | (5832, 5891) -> -0.031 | 30.2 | 30.3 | 30.2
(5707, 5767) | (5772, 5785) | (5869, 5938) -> -0.034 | 30.2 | 29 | 29.9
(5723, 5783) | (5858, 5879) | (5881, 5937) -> -0.064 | 30.4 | 28.7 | 29.2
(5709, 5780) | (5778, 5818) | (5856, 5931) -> -0.050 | 30.4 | 29.4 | 30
